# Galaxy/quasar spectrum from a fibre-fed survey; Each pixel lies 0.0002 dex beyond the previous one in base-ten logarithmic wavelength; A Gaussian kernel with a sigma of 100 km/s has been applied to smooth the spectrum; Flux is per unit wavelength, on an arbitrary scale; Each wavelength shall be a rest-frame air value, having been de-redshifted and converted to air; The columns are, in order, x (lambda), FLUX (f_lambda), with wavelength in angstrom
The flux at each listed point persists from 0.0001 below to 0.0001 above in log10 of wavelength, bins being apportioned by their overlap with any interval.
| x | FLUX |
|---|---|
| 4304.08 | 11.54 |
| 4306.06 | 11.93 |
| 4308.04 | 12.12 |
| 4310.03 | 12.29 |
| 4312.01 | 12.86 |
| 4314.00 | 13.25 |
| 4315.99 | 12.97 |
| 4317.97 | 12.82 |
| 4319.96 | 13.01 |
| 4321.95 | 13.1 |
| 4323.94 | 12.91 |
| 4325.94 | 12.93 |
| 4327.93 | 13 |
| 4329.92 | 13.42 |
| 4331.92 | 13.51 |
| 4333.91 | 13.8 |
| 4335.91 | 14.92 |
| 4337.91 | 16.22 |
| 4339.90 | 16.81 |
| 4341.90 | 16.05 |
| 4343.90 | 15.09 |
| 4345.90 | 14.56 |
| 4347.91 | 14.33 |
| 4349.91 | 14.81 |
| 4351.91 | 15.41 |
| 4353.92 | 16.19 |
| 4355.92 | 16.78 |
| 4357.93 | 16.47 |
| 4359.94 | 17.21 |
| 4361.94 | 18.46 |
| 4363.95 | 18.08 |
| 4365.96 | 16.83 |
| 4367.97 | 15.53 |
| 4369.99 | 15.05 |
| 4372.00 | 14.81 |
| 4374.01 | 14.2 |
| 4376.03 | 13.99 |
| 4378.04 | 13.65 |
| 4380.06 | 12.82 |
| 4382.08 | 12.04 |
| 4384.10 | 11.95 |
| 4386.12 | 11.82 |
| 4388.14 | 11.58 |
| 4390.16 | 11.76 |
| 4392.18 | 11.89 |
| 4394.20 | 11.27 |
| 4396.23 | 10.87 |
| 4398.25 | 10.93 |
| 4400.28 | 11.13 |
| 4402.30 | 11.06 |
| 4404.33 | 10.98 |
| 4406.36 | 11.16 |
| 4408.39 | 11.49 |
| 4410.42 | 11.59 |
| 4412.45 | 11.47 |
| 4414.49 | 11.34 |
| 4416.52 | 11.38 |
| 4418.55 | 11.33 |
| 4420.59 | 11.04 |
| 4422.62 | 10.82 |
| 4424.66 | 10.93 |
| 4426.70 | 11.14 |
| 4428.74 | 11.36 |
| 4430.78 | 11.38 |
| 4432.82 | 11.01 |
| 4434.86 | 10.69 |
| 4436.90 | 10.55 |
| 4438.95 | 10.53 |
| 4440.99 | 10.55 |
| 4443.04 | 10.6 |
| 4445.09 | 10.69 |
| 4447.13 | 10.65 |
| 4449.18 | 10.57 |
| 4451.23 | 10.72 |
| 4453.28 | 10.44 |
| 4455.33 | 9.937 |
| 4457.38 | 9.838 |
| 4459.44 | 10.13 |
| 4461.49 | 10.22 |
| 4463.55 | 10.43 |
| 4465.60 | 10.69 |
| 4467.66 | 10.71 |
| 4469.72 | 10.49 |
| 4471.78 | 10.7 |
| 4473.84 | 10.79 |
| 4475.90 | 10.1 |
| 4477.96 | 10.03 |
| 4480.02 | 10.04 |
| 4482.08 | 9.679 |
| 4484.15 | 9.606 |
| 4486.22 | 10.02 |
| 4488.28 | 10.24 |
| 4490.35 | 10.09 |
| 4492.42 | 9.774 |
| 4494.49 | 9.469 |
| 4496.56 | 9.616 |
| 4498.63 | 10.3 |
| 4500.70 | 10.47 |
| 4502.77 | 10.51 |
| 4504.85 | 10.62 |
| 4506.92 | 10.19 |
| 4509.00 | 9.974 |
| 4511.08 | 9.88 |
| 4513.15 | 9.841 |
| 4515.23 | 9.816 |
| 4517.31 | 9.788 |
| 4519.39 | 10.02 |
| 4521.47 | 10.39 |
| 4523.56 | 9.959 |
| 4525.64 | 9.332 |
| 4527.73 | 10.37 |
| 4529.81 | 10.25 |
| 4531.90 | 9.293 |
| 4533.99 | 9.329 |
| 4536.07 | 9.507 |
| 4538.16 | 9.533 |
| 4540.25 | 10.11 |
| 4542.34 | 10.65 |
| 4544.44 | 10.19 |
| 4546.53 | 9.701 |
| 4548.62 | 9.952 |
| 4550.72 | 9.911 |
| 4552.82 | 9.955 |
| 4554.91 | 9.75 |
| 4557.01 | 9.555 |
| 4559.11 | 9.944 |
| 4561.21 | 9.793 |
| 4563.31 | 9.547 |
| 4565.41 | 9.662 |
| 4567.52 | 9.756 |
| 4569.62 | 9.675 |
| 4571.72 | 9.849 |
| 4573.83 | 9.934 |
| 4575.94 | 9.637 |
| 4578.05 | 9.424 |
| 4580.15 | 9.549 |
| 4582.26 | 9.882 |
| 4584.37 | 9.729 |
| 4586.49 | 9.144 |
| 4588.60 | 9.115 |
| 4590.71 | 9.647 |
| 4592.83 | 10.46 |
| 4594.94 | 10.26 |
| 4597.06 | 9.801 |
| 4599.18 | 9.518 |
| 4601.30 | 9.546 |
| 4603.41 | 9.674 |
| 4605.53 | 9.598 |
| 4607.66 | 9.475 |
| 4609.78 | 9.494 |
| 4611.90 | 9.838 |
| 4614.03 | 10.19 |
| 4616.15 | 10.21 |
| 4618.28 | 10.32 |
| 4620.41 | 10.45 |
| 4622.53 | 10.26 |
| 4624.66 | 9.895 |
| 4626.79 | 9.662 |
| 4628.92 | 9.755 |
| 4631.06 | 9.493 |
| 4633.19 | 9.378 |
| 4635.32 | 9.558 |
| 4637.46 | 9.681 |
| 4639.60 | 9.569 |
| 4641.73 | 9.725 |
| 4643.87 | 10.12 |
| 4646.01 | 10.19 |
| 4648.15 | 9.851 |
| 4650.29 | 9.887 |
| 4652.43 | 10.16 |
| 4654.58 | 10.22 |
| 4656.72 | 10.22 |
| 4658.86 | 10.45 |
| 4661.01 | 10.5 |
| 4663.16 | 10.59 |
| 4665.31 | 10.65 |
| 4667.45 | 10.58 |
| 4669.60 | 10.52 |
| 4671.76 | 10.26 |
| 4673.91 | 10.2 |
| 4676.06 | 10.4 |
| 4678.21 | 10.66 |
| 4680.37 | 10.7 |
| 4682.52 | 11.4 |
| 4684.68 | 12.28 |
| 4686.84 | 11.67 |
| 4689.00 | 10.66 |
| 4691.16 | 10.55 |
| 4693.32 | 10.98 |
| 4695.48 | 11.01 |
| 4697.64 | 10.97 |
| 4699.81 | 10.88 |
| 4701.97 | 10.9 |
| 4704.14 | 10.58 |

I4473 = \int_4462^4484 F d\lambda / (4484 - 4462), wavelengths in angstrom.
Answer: 10.3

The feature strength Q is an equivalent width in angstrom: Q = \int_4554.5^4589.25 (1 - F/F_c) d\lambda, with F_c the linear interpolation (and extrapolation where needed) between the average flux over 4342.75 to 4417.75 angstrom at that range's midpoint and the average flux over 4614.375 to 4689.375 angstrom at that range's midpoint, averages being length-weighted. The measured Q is 4.9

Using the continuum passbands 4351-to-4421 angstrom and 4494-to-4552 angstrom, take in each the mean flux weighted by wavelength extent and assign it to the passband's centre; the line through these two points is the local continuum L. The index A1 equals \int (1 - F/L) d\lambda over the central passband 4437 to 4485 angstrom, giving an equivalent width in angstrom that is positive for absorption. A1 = 4.6 angstrom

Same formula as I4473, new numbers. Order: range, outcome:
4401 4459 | 10.9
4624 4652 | 9.76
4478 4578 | 9.9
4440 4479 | 10.4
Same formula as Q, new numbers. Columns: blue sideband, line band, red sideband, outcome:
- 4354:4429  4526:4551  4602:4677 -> 2.94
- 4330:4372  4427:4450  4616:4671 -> 5.32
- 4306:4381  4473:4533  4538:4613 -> 6.61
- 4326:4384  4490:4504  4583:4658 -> 2.54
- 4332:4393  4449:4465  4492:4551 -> 2.18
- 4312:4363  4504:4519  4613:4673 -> 2.56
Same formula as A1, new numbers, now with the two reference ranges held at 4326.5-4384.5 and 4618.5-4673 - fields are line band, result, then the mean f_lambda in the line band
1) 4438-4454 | 3.4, 10.6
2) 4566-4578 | 1.7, 9.73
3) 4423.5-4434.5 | 2.1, 11.1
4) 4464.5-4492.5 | 5.9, 10.2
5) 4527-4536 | 1.7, 9.77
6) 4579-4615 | 4.0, 9.7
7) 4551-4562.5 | 1.8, 9.8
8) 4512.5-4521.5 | 1.7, 9.93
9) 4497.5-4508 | 1.8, 10.4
